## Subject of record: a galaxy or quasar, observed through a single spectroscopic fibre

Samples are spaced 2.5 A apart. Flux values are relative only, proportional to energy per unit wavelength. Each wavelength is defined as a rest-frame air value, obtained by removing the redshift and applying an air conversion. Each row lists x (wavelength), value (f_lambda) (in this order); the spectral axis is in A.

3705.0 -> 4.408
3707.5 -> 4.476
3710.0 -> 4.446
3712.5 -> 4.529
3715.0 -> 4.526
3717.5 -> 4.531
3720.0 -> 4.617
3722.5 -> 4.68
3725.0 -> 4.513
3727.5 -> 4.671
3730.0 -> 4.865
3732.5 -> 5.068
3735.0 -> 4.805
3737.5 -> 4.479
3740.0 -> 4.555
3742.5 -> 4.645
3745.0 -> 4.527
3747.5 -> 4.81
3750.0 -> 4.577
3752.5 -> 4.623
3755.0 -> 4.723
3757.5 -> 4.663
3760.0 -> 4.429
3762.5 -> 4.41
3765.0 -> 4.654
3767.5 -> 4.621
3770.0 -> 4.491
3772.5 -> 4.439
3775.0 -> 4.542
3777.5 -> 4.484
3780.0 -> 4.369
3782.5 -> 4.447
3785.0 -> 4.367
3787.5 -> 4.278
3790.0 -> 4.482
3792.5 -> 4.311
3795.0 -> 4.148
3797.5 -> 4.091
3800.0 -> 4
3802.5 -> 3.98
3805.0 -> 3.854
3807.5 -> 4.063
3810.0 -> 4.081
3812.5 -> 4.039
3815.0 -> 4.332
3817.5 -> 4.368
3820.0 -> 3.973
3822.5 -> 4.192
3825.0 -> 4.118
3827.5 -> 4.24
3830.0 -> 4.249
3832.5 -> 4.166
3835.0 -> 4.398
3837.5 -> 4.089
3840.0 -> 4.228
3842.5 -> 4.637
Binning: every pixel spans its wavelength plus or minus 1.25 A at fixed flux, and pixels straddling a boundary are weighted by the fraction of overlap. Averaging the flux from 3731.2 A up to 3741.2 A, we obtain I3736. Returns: 4.73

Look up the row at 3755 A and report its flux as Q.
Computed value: 4.723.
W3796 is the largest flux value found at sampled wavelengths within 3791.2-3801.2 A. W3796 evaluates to 4.311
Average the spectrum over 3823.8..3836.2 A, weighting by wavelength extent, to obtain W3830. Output 4.23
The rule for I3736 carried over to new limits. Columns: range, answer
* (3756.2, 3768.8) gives 4.56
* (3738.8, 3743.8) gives 4.6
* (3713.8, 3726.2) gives 4.57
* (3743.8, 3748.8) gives 4.67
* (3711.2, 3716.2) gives 4.53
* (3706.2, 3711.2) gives 4.46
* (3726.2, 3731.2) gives 4.76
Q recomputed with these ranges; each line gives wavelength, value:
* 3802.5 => 3.98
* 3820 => 3.973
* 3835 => 4.398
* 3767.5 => 4.621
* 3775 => 4.542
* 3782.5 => 4.447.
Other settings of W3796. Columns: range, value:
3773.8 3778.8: 4.542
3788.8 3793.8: 4.482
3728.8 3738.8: 5.068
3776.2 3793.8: 4.484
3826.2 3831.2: 4.249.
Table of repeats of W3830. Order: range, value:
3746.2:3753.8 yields 4.67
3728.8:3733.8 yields 4.97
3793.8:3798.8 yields 4.12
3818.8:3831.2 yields 4.15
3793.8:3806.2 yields 4.01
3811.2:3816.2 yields 4.18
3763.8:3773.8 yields 4.55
